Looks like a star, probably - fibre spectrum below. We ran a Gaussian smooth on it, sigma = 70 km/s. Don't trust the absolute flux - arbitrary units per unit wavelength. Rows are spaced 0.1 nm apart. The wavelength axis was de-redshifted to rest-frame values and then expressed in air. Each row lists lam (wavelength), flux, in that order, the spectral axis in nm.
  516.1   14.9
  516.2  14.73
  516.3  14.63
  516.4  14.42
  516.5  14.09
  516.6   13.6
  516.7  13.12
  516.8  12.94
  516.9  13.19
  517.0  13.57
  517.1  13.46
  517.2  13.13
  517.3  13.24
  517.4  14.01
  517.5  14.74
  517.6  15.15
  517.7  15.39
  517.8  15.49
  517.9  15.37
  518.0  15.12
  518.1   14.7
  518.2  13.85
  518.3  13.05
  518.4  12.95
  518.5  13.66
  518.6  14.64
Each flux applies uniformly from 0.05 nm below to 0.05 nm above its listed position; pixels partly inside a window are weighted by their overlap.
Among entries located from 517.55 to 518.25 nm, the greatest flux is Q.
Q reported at 15.49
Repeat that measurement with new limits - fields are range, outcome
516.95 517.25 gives 13.57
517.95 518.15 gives 15.12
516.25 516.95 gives 14.63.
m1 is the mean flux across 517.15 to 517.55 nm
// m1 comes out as 13.8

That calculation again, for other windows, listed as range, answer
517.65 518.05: 15.3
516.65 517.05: 13.2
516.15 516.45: 14.6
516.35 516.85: 13.6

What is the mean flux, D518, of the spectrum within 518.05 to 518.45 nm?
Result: 13.6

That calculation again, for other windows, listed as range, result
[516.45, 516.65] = 13.8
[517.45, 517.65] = 14.9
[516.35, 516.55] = 14.3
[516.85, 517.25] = 13.3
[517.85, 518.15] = 15.1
